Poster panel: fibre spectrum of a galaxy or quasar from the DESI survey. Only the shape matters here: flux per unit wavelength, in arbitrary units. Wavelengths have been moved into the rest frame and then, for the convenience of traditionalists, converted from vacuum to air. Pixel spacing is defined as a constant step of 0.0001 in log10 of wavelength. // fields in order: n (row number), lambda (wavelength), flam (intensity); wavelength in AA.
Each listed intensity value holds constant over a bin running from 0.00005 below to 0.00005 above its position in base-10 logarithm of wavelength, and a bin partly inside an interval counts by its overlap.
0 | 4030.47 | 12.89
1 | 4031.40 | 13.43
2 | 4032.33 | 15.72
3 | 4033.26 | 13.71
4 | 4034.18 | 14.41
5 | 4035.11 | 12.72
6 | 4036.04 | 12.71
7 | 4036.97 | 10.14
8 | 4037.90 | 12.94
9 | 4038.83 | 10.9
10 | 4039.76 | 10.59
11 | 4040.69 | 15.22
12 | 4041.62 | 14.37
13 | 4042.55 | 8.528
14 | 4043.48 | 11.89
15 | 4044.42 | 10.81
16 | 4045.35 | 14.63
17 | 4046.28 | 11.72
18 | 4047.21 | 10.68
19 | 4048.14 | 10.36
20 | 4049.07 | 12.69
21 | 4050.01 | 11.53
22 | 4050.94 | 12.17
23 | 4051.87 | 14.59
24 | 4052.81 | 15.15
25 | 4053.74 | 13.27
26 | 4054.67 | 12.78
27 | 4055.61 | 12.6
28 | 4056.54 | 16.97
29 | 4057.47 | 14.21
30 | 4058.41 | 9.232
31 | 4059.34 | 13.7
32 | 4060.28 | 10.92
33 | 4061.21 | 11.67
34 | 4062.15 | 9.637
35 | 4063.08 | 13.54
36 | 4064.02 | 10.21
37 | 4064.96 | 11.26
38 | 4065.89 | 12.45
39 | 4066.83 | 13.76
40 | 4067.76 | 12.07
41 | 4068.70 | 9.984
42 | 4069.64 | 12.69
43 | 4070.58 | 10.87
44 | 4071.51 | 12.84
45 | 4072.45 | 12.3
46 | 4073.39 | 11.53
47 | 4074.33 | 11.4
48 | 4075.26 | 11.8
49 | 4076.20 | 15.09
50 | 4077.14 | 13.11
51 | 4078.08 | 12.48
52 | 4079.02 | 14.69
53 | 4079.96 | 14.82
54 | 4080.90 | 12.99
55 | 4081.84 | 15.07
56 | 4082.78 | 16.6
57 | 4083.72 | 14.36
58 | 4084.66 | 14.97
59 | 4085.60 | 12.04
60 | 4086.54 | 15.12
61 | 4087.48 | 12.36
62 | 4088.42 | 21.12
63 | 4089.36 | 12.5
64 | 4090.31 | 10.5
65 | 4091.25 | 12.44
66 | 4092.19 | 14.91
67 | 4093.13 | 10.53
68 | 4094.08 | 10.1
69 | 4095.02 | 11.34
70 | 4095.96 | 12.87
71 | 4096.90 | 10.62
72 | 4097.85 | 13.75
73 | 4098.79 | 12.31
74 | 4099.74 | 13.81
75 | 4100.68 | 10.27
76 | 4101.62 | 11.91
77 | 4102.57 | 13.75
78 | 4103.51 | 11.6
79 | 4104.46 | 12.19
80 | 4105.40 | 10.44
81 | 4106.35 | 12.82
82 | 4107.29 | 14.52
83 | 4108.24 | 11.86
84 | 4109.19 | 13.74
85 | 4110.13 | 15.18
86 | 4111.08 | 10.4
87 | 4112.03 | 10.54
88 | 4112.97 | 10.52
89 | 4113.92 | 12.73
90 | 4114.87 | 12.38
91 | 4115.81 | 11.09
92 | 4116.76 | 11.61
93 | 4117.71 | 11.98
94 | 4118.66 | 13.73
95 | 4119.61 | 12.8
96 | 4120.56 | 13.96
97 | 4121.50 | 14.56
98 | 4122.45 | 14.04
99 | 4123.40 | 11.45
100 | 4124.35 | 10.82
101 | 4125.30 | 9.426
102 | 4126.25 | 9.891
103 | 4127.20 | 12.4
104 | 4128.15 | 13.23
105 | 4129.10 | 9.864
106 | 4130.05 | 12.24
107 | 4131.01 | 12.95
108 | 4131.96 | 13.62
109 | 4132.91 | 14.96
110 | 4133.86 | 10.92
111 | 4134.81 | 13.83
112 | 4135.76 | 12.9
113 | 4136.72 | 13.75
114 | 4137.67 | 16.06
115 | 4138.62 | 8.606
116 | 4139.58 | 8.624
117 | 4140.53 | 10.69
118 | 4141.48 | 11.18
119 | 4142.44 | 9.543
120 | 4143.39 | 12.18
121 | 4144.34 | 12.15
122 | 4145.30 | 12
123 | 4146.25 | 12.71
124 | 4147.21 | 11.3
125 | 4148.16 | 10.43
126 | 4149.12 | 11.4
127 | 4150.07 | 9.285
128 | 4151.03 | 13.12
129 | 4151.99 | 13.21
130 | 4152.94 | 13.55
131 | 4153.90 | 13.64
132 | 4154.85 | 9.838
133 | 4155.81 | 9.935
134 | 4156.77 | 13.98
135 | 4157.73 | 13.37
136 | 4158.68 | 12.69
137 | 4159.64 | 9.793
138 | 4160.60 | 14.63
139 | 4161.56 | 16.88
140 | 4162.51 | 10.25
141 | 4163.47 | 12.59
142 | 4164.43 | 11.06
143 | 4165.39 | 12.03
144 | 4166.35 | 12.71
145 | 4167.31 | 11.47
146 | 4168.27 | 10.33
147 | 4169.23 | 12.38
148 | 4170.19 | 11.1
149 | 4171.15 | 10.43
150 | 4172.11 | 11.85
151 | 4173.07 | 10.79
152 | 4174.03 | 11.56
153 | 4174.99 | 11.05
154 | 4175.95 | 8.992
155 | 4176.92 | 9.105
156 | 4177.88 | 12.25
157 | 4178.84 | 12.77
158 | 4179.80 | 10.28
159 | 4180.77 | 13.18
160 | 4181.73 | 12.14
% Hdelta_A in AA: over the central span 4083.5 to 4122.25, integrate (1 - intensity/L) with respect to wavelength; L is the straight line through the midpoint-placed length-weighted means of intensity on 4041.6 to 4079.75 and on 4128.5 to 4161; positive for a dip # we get -1.6 AA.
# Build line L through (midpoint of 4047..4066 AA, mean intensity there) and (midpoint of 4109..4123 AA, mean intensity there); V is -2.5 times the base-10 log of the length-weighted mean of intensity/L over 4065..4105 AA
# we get -0.03 mag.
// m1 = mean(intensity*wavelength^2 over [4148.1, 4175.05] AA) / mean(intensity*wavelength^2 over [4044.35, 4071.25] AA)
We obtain 1.0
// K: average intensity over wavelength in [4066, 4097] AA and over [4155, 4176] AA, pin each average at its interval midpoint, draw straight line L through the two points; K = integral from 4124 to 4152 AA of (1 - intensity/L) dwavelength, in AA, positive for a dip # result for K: 1.1 AA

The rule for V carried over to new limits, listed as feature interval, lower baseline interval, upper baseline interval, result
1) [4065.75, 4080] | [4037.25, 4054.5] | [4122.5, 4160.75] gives -0.03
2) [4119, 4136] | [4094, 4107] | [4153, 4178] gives -0.04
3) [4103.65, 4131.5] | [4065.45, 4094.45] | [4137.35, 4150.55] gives -0.02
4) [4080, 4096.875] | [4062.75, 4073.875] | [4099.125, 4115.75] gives -0.12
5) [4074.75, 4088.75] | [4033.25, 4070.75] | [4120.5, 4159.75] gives -0.18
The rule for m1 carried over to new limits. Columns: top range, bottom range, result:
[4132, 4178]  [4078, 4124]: 0.94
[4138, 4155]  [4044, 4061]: 0.94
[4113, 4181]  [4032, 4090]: 0.97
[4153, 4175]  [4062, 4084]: 0.98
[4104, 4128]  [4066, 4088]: 0.94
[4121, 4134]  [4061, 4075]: 1.07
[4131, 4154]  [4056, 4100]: 0.97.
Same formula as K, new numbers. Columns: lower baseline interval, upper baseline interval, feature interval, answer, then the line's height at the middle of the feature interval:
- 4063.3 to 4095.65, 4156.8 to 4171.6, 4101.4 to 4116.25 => 0.5 AA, 12.7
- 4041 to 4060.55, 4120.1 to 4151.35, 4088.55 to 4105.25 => 0.0 AA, 12.2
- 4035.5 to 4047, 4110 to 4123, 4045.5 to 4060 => -0.9 AA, 12.1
